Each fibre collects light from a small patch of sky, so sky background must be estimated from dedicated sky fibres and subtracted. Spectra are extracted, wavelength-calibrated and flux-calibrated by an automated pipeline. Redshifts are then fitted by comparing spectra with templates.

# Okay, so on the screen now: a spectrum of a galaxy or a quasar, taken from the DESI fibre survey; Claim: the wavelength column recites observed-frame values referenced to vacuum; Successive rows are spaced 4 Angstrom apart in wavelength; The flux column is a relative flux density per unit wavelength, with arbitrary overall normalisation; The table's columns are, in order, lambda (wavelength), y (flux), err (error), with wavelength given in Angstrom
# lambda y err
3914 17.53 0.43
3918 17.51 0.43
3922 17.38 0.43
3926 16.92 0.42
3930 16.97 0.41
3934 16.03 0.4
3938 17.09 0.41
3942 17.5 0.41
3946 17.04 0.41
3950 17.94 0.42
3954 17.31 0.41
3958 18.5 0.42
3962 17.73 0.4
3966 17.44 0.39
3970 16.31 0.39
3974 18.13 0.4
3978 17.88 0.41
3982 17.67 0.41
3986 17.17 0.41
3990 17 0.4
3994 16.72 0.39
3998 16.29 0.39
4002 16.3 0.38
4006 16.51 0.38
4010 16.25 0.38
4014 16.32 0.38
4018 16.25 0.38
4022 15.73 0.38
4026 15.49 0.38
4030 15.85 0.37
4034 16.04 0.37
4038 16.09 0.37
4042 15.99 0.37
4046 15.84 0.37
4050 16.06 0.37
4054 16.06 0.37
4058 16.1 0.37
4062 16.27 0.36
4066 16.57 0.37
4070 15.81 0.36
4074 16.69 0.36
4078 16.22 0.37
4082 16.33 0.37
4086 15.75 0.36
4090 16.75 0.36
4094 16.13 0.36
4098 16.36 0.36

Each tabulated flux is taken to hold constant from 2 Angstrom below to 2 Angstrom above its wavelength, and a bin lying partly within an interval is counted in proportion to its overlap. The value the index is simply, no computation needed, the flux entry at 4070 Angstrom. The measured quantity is 15.81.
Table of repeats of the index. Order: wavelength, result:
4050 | 16.06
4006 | 16.51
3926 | 16.92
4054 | 16.06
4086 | 15.75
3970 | 16.31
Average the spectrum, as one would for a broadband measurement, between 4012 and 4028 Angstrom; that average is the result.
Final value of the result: 15.9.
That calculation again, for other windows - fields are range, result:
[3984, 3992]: 17.1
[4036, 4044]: 16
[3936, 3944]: 17.3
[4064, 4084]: 16.3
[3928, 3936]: 16.5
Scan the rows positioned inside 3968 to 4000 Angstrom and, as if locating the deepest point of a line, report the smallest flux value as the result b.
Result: 16.29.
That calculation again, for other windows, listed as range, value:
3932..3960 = 16.03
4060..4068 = 16.27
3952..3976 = 16.31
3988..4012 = 16.25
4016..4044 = 15.49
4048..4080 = 15.81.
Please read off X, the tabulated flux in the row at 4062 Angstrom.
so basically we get 16.27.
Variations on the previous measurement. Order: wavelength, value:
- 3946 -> 17.04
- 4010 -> 16.25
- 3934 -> 16.03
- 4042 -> 15.99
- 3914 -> 17.53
